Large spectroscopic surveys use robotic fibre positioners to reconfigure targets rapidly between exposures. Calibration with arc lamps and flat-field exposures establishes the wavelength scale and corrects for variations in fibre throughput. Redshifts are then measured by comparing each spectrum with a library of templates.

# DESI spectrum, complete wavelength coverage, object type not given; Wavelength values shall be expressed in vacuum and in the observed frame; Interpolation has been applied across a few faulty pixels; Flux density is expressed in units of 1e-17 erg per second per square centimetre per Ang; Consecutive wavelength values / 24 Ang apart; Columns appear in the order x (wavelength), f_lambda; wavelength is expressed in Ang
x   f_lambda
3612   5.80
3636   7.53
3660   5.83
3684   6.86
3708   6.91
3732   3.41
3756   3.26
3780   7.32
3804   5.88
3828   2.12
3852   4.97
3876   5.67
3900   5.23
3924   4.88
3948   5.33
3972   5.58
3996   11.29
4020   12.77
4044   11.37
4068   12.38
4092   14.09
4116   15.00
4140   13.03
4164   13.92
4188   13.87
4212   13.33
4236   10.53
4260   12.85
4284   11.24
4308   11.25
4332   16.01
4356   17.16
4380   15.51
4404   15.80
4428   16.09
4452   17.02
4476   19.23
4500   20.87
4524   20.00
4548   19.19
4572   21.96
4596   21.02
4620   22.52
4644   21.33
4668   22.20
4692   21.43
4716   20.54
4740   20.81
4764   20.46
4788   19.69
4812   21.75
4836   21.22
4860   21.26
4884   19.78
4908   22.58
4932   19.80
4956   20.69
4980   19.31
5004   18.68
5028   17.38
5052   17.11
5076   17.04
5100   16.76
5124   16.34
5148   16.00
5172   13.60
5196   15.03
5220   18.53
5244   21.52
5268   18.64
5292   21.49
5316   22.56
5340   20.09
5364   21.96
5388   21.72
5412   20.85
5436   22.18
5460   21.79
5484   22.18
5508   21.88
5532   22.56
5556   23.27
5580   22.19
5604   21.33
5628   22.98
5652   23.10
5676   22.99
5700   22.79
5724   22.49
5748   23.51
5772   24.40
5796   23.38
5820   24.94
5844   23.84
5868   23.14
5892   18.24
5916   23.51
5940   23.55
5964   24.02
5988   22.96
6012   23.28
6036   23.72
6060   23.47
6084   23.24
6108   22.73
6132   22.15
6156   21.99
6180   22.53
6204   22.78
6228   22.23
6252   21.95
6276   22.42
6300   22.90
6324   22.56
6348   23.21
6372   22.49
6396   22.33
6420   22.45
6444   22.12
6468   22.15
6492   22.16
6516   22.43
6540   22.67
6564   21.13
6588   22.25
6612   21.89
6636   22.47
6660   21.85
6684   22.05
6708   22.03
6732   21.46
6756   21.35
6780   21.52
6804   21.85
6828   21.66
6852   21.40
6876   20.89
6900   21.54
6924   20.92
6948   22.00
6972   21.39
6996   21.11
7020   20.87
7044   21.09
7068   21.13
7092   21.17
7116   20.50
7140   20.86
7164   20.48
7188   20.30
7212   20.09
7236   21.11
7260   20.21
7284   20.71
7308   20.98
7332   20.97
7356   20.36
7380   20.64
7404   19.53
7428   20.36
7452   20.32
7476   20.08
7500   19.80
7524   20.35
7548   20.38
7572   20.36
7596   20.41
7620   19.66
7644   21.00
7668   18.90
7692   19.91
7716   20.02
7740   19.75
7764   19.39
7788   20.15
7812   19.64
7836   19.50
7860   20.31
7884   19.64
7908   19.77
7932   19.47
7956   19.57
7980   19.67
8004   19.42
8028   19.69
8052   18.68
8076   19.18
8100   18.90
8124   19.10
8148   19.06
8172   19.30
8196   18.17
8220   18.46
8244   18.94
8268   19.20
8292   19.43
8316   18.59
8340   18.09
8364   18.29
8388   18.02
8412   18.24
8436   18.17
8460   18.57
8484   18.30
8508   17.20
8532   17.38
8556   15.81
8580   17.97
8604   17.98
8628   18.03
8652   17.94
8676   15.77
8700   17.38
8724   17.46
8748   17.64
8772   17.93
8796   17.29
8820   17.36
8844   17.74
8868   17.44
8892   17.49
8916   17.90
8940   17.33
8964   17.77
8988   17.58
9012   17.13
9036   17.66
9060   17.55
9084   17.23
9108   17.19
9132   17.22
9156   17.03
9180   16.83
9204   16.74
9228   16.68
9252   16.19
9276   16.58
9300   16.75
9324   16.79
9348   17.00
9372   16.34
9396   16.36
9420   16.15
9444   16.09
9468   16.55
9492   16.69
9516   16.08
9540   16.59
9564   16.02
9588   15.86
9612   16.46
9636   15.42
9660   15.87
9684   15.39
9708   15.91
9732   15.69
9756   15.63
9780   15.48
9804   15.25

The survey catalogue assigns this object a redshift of 0.000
